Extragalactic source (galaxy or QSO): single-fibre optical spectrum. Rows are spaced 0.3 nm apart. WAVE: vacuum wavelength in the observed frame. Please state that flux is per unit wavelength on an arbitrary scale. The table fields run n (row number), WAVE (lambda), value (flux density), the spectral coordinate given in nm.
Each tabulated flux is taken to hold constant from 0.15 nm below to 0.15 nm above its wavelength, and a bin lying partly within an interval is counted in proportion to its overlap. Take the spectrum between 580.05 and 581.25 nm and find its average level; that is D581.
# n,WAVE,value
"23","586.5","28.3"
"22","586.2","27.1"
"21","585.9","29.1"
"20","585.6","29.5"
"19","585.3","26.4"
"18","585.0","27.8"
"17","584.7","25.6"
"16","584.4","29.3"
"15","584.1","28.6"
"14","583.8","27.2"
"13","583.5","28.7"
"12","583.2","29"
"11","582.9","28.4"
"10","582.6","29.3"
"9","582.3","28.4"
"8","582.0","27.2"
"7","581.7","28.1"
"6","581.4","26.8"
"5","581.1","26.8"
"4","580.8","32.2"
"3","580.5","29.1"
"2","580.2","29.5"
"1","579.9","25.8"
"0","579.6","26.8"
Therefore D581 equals 29.4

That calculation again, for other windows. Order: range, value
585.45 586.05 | 29.3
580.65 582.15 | 28.2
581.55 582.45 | 27.9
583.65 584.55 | 28.4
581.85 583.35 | 28.5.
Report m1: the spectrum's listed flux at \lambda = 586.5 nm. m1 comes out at 28.3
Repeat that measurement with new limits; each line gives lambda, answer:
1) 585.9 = 29.1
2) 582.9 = 28.4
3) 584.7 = 25.6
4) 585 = 27.8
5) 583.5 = 28.7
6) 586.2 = 27.1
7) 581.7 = 28.1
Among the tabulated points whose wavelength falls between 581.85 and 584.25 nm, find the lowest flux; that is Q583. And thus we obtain 27.2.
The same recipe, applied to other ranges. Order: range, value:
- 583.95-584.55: 28.6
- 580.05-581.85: 26.8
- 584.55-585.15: 25.6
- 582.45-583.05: 28.4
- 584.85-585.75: 26.4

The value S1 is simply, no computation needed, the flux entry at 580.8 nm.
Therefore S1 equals 32.2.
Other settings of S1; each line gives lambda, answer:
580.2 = 29.5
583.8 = 27.2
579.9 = 25.8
